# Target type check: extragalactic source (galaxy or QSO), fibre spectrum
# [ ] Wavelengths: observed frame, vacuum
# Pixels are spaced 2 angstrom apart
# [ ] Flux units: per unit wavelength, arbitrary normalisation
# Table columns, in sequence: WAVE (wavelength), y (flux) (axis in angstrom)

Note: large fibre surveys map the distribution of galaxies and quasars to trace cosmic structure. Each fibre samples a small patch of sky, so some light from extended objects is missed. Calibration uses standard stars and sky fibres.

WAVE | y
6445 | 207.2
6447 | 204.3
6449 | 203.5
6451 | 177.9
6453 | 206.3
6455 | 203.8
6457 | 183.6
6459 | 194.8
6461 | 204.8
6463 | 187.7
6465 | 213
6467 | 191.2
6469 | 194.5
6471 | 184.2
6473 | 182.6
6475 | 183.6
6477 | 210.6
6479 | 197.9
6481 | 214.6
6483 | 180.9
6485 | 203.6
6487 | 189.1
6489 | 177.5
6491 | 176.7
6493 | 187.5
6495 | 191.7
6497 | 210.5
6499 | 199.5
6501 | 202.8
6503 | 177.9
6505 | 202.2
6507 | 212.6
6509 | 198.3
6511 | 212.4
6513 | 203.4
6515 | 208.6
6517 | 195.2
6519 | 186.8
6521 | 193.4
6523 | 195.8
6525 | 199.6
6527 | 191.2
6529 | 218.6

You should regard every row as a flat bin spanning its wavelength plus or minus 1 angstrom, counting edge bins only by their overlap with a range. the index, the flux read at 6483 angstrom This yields 180.9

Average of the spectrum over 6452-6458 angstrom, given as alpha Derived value 198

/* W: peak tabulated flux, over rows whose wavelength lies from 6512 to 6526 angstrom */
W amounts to 208.6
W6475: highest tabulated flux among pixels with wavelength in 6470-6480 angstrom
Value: 210.6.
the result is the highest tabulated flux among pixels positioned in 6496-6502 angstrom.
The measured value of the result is 210.5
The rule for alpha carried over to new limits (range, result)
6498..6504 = 193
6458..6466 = 200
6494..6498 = 201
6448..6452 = 191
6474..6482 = 202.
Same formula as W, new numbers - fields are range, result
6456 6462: 204.8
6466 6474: 194.5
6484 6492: 203.6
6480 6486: 214.6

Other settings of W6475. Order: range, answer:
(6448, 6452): 203.5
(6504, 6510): 212.6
